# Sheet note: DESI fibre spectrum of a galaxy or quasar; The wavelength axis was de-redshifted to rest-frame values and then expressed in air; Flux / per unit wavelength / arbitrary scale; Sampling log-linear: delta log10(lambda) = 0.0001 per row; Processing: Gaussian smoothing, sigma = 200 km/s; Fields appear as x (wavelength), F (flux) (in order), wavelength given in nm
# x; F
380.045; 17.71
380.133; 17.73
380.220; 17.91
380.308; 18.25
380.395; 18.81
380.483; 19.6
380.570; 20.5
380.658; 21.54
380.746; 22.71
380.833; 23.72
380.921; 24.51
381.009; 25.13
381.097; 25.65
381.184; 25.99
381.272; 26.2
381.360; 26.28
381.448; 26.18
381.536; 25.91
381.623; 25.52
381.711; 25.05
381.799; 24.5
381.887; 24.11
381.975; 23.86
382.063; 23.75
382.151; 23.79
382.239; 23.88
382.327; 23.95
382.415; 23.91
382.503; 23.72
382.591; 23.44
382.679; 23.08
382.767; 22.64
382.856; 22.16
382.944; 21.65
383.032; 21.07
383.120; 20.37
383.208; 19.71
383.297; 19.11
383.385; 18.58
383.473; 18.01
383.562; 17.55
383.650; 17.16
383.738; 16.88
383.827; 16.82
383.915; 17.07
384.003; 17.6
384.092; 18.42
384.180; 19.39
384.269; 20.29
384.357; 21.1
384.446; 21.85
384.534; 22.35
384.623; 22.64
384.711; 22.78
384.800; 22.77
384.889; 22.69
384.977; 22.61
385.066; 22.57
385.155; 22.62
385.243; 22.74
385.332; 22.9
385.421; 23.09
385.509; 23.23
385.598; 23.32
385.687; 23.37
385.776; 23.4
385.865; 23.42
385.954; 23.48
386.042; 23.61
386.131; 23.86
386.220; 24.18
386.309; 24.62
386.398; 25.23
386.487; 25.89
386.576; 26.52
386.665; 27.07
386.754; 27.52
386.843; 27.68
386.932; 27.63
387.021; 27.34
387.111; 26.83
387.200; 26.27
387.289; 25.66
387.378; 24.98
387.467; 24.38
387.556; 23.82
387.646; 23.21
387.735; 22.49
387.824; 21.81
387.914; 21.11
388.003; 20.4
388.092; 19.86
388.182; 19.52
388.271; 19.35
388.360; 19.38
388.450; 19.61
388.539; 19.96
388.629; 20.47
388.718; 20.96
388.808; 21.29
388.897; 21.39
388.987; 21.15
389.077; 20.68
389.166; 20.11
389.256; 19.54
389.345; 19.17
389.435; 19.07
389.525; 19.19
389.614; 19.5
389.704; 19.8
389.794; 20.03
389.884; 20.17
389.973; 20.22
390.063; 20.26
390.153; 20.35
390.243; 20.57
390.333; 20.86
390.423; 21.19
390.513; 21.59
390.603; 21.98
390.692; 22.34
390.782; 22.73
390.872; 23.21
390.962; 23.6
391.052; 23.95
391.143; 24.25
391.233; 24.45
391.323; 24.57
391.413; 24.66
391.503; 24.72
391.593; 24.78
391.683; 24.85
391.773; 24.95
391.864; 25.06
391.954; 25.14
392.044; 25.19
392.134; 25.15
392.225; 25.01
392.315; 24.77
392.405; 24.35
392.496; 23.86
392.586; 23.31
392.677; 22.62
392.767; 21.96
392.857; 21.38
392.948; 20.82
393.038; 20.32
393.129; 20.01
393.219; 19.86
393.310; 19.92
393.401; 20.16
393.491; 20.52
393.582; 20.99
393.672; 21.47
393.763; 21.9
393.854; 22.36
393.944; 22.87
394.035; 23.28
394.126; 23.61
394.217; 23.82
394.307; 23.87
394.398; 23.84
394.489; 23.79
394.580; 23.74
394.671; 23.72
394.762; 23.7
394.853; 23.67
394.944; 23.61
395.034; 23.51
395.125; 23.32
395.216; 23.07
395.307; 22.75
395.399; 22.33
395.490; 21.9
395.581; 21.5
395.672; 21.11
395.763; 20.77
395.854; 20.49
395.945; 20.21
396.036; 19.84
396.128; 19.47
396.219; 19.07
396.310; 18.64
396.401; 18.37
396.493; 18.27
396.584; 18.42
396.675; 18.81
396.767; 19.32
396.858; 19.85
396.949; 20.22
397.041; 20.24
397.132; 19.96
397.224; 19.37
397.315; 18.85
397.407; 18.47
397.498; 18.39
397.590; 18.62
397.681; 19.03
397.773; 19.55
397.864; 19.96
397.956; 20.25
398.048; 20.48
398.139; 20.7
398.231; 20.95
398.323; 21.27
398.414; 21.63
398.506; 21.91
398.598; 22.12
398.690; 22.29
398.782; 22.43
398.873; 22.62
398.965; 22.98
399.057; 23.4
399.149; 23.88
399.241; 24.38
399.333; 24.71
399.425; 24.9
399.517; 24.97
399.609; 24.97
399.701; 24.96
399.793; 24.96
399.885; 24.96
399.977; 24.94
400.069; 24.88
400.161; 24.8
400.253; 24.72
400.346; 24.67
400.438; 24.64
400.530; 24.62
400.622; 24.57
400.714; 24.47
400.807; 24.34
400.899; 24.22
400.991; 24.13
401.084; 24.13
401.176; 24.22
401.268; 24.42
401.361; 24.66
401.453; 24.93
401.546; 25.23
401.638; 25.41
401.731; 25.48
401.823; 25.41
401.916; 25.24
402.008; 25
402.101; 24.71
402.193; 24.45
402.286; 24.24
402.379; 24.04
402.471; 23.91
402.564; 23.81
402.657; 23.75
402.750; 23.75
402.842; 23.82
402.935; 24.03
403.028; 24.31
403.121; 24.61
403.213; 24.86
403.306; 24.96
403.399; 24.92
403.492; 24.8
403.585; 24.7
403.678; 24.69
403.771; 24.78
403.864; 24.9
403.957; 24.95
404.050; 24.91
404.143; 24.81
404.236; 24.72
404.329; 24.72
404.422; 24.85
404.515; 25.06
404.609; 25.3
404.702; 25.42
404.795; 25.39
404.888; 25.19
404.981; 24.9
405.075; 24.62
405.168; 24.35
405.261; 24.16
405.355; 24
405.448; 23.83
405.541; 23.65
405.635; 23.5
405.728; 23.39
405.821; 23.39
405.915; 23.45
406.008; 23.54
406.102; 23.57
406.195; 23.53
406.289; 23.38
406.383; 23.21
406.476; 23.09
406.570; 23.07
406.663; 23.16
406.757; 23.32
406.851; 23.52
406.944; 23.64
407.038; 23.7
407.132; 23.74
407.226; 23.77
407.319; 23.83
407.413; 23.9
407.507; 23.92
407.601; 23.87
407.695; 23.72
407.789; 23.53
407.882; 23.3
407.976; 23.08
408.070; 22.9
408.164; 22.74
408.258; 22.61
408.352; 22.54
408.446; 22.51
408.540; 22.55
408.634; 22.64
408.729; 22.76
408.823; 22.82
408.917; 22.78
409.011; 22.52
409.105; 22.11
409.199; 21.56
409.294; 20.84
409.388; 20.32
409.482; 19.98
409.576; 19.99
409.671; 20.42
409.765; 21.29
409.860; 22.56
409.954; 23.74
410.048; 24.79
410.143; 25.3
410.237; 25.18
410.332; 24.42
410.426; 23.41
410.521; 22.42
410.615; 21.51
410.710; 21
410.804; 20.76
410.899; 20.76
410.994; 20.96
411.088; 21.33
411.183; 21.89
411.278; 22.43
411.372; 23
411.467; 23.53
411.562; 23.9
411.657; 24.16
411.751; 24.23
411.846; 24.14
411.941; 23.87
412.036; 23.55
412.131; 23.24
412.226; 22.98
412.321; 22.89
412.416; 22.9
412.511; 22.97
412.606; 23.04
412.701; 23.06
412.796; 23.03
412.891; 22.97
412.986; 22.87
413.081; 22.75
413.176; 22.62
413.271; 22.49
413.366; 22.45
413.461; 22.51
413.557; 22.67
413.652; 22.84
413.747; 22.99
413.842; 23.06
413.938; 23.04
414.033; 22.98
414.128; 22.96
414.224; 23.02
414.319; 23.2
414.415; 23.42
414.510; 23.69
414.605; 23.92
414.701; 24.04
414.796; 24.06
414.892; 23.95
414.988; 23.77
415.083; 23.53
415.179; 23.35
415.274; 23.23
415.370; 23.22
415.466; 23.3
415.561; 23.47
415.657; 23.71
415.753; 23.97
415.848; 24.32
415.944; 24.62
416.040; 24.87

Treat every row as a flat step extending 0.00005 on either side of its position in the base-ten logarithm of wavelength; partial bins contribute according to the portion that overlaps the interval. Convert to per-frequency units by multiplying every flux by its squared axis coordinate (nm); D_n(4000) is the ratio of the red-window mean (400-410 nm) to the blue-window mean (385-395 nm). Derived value 1.13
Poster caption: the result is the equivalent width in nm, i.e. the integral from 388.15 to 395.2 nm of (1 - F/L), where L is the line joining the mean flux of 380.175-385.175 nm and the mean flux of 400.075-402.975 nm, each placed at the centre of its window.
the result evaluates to 0.31 nm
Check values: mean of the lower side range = 21.9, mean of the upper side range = 24.5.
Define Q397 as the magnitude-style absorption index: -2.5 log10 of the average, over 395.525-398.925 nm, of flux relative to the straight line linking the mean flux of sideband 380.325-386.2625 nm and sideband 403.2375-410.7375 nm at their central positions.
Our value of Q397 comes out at 0.146 mag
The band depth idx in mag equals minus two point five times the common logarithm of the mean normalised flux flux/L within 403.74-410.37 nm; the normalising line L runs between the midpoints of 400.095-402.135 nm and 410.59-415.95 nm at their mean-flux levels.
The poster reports 0.02 mag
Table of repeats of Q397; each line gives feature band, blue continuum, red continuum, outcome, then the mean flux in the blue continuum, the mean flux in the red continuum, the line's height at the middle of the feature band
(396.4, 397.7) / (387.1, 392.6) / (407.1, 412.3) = 0.18 mag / 22.3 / 22.8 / 22.5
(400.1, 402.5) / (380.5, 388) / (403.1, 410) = -0.06 mag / 23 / 23.5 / 23.4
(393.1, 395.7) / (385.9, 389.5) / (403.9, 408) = 0.04 mag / 22.9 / 24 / 23.3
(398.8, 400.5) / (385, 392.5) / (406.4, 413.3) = -0.07 mag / 22.9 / 22.8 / 22.9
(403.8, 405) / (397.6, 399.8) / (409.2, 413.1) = -0.12 mag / 22.4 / 22.6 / 22.5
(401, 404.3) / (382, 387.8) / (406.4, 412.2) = -0.08 mag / 22.7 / 22.8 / 22.8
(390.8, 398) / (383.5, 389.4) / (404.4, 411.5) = 0.03 mag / 22.2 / 23.1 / 22.6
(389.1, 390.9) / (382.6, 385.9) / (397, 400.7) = 0.05 mag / 21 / 22.4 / 21.6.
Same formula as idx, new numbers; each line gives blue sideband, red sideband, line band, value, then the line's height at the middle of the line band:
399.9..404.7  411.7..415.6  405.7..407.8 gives 0.03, 24.1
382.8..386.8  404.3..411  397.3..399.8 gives 0.04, 22.7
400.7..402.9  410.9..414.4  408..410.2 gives 0.05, 23.4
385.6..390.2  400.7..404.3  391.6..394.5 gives 0.02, 23.2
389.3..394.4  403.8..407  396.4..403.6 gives 0.02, 23.4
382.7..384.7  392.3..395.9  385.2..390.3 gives -0.09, 20.8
